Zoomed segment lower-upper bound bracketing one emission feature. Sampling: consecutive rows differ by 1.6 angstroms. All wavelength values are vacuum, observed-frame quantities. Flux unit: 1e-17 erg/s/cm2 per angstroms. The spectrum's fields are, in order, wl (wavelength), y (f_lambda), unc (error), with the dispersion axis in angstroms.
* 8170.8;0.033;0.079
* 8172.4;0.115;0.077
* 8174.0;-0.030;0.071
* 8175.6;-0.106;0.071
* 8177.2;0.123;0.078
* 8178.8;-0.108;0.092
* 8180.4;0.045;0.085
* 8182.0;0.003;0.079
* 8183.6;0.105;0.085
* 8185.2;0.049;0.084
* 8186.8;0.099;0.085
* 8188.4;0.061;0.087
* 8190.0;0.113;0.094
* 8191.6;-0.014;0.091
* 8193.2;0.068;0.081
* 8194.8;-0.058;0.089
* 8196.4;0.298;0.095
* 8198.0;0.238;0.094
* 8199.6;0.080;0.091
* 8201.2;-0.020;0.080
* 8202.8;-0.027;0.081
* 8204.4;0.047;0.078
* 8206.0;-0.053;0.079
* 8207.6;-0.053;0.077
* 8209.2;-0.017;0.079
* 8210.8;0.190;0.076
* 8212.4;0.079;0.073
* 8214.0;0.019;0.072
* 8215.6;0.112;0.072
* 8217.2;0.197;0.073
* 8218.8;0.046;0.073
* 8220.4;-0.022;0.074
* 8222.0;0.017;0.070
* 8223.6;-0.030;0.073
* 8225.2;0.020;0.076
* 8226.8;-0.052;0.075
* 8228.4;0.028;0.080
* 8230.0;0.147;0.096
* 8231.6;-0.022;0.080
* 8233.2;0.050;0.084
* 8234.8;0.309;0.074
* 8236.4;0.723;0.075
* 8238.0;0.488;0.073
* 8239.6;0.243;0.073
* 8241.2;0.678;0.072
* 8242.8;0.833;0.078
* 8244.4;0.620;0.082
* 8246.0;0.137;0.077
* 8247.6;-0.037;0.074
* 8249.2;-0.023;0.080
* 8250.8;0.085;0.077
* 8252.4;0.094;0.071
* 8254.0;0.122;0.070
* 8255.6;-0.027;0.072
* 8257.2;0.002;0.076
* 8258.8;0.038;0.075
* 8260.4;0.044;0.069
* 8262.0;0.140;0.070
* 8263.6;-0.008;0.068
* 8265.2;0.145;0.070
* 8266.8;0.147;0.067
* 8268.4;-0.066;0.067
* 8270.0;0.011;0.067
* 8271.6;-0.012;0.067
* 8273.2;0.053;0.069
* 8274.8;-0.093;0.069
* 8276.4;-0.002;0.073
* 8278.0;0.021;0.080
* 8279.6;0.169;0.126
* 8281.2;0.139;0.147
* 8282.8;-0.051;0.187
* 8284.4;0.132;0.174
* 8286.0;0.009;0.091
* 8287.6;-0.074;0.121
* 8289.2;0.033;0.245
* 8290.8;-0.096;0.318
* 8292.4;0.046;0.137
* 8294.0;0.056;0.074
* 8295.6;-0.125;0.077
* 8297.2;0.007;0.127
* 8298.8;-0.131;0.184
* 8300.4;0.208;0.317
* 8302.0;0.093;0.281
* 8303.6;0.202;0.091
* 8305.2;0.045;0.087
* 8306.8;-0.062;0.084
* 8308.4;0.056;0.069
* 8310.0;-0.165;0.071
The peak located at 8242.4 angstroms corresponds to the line [O II]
